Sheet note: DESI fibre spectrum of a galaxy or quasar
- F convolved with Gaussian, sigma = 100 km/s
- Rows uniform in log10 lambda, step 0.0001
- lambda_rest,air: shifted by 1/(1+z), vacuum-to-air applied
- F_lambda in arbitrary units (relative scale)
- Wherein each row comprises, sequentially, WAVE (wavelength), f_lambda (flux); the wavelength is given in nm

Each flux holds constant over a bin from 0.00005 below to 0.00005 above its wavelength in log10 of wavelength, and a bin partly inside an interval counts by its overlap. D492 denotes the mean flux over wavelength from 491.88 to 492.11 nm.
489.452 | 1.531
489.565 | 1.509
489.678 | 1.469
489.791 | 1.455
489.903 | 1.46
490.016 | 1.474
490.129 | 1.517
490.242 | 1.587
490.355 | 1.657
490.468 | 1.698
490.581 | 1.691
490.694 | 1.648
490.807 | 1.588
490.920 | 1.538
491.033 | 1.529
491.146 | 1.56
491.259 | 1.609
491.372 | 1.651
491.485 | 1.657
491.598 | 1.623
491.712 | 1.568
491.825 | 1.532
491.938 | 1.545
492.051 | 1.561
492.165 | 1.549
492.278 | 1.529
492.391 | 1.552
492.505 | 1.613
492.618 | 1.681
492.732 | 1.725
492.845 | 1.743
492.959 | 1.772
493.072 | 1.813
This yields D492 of 1.55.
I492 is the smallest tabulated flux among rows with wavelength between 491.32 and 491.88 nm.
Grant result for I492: 1.532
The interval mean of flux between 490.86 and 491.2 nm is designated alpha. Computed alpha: 1.54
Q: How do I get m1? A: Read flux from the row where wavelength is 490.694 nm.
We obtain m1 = 1.648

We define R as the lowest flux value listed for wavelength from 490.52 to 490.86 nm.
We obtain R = 1.588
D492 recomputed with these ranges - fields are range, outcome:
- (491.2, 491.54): 1.64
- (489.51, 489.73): 1.49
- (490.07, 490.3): 1.55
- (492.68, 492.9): 1.74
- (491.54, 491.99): 1.57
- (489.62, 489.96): 1.46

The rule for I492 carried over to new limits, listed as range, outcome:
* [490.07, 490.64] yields 1.517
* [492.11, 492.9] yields 1.529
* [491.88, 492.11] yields 1.545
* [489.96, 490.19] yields 1.474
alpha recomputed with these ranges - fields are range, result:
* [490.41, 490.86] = 1.66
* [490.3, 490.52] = 1.68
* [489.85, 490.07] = 1.47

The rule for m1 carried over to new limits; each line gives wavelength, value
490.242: 1.587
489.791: 1.455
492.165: 1.549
